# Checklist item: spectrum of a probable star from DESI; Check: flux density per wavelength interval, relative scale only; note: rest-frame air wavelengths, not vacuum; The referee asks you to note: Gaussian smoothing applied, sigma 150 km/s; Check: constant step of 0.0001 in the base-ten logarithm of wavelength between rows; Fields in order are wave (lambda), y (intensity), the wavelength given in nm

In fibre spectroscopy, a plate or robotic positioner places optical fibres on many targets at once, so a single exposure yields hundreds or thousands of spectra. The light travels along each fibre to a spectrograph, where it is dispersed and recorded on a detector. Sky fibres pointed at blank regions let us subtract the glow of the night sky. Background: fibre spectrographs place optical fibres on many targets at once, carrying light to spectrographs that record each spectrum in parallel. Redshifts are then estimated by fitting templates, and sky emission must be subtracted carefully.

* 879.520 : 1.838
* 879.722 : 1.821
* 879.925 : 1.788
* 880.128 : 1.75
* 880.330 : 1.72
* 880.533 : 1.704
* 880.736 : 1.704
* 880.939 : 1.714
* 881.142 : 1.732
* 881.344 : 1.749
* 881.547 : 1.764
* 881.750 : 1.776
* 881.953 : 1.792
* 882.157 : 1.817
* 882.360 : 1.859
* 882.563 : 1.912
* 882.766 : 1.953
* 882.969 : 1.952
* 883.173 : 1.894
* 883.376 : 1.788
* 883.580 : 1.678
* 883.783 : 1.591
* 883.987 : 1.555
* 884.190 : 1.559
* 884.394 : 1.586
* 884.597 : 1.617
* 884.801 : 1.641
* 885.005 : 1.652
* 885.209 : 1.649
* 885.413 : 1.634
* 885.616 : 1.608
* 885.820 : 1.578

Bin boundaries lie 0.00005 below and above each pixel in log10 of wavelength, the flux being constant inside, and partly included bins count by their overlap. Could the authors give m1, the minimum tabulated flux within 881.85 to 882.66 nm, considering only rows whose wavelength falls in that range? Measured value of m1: 1.792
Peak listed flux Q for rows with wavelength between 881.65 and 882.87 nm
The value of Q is 1.953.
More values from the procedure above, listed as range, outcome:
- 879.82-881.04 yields 1.788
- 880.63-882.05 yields 1.792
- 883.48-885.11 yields 1.678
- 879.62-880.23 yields 1.821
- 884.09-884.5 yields 1.586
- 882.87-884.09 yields 1.952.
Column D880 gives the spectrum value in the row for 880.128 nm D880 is 1.75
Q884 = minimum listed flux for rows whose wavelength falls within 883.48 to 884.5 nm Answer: 1.555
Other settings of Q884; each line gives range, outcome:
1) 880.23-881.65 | 1.704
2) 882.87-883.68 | 1.678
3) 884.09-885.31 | 1.559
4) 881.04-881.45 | 1.732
